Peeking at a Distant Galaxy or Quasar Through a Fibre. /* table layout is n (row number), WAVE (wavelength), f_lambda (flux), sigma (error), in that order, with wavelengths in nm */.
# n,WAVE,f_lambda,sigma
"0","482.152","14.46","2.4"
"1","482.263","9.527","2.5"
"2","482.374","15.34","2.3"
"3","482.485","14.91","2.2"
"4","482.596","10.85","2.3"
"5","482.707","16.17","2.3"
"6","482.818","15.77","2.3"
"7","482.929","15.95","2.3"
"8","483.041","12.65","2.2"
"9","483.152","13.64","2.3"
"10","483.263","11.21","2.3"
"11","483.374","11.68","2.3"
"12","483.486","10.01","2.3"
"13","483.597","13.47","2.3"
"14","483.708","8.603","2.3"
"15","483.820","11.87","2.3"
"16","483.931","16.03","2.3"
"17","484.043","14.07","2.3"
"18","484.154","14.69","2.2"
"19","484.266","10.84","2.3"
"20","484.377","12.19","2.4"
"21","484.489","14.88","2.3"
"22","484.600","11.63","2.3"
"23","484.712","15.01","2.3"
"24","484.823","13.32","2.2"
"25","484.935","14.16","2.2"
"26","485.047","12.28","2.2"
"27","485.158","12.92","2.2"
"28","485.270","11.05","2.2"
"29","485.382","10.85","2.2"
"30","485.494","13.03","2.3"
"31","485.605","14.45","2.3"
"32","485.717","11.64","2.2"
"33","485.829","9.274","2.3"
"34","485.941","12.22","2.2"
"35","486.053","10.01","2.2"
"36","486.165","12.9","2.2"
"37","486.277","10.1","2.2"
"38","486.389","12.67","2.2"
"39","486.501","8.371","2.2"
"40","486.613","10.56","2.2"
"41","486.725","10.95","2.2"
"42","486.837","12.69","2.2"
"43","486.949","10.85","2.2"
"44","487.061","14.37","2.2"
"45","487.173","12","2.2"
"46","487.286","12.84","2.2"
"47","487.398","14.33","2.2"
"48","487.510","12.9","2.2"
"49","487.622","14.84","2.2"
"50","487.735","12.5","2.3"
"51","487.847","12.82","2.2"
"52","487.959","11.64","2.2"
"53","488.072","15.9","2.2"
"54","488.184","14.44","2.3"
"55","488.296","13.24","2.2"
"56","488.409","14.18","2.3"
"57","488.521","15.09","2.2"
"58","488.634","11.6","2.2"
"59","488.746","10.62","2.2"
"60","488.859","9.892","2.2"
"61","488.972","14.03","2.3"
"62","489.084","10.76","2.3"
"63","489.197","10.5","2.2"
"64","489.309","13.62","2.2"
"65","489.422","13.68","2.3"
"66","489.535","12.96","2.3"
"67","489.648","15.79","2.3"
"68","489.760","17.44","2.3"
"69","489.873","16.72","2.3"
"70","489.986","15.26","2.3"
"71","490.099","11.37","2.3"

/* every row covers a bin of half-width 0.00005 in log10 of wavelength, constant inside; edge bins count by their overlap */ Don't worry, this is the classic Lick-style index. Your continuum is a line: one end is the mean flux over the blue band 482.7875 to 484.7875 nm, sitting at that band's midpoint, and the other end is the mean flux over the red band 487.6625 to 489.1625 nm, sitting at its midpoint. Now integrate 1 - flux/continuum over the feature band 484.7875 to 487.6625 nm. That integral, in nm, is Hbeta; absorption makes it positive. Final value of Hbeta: 0.173 nm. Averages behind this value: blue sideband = 13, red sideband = 12.8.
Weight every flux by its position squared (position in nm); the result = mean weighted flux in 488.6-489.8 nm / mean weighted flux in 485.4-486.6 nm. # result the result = 1.1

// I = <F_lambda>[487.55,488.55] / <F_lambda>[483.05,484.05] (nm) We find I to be 1.13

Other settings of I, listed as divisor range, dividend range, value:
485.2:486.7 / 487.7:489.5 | 1.13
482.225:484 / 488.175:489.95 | 1.03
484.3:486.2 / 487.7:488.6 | 1.10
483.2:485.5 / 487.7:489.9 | 1.06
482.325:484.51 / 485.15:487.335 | 0.88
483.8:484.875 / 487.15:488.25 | 1.00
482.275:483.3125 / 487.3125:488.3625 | 0.98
